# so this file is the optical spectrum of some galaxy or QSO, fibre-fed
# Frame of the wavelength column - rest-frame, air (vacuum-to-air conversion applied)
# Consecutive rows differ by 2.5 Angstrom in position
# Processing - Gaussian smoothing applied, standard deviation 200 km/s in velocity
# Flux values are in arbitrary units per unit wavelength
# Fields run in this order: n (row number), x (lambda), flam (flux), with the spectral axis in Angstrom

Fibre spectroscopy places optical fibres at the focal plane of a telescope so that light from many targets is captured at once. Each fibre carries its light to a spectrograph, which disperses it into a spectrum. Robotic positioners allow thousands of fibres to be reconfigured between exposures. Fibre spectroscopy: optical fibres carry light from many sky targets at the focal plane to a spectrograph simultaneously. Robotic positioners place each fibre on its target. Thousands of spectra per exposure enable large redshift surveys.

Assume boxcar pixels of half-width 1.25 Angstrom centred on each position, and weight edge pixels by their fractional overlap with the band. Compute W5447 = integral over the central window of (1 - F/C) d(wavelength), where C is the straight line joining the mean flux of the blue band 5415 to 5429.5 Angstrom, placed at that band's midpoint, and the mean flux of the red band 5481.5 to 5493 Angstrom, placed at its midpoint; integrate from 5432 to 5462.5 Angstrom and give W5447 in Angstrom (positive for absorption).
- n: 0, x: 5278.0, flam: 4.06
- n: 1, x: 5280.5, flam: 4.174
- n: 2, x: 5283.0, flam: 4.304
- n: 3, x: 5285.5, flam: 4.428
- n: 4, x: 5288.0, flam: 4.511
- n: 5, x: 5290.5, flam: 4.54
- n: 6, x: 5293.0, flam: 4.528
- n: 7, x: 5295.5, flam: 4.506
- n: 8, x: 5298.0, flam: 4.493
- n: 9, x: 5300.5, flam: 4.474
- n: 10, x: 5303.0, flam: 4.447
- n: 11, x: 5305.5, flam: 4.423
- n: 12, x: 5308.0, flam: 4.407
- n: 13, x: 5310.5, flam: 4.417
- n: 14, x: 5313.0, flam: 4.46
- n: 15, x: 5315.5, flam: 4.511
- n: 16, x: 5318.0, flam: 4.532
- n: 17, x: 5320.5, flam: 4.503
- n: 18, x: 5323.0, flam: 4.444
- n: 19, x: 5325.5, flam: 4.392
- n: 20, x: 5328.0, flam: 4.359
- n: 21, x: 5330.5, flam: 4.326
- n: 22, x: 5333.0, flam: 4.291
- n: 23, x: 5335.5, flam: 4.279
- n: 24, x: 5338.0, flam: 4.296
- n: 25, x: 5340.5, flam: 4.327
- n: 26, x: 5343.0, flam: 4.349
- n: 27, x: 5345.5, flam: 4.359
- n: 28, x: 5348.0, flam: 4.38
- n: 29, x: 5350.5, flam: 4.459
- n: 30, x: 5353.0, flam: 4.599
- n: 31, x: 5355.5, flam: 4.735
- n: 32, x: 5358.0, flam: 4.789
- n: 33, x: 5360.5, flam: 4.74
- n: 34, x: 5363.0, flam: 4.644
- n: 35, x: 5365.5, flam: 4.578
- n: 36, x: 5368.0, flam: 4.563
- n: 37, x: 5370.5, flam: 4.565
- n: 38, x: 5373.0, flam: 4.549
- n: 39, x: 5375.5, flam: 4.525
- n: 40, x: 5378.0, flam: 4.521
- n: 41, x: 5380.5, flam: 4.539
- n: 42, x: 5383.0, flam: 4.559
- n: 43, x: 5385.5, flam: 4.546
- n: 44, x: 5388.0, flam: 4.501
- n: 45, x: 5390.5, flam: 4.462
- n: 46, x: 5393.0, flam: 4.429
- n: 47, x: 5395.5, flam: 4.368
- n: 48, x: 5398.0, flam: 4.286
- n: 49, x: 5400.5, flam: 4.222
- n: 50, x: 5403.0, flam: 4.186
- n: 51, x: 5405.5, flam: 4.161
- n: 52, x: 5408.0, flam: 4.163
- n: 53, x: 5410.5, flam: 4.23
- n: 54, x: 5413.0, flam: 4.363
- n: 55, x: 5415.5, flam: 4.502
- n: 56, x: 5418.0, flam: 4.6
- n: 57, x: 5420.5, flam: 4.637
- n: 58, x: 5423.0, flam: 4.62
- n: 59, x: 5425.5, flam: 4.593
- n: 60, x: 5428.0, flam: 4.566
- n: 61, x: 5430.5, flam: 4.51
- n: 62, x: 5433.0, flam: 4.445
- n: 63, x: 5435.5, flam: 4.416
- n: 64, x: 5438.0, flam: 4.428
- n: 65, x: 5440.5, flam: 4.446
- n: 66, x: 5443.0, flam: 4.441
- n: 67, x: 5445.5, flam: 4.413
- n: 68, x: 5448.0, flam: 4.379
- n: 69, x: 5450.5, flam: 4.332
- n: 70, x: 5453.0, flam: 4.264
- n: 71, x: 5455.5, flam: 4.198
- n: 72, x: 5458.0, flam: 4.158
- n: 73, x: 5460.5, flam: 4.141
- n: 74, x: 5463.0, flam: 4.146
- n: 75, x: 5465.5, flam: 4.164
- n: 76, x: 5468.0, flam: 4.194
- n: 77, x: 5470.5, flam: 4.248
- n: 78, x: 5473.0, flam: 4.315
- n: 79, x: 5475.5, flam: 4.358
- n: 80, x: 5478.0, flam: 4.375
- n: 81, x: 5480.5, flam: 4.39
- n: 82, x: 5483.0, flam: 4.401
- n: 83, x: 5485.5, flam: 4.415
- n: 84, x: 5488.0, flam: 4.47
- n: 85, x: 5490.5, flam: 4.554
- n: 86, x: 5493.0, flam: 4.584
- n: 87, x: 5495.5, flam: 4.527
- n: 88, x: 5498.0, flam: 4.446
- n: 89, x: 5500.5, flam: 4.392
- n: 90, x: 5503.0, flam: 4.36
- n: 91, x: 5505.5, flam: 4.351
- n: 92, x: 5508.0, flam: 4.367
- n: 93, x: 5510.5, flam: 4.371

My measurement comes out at 1.4 Angstrom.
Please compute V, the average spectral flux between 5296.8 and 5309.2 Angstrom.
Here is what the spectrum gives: 4.45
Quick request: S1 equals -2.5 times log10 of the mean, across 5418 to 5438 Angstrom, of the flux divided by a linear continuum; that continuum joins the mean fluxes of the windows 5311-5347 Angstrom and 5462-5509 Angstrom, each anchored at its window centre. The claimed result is -0.039 mag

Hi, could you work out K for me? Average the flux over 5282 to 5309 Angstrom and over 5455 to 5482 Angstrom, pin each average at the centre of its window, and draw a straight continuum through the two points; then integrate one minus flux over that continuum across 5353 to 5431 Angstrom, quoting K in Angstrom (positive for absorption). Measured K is -2.7 Angstrom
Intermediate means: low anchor 4.46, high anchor 4.25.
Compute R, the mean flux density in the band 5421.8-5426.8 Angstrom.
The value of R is 4.61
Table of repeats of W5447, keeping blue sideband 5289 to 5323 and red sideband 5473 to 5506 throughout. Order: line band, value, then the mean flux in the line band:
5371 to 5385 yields -0.3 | 4.54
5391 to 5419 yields 0.8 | 4.32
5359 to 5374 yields -0.5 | 4.61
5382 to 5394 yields -0.1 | 4.5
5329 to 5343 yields 0.5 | 4.31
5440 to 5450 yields 0.1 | 4.41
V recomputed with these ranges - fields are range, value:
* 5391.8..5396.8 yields 4.4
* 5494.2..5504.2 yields 4.43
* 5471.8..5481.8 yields 4.36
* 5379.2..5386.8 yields 4.55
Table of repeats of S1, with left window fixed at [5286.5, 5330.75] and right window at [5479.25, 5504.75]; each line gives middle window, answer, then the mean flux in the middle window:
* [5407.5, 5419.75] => 0.015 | 4.4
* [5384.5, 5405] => 0.023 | 4.37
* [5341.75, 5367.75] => -0.025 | 4.56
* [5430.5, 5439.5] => 0.003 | 4.44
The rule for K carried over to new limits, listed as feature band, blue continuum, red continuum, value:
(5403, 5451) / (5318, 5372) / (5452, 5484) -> -1.1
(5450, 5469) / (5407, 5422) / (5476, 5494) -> 1.1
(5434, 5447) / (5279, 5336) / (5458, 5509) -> -0.2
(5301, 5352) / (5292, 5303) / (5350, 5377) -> 1.6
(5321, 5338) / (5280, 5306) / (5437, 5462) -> 0.3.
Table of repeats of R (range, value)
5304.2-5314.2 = 4.43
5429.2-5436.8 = 4.46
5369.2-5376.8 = 4.55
